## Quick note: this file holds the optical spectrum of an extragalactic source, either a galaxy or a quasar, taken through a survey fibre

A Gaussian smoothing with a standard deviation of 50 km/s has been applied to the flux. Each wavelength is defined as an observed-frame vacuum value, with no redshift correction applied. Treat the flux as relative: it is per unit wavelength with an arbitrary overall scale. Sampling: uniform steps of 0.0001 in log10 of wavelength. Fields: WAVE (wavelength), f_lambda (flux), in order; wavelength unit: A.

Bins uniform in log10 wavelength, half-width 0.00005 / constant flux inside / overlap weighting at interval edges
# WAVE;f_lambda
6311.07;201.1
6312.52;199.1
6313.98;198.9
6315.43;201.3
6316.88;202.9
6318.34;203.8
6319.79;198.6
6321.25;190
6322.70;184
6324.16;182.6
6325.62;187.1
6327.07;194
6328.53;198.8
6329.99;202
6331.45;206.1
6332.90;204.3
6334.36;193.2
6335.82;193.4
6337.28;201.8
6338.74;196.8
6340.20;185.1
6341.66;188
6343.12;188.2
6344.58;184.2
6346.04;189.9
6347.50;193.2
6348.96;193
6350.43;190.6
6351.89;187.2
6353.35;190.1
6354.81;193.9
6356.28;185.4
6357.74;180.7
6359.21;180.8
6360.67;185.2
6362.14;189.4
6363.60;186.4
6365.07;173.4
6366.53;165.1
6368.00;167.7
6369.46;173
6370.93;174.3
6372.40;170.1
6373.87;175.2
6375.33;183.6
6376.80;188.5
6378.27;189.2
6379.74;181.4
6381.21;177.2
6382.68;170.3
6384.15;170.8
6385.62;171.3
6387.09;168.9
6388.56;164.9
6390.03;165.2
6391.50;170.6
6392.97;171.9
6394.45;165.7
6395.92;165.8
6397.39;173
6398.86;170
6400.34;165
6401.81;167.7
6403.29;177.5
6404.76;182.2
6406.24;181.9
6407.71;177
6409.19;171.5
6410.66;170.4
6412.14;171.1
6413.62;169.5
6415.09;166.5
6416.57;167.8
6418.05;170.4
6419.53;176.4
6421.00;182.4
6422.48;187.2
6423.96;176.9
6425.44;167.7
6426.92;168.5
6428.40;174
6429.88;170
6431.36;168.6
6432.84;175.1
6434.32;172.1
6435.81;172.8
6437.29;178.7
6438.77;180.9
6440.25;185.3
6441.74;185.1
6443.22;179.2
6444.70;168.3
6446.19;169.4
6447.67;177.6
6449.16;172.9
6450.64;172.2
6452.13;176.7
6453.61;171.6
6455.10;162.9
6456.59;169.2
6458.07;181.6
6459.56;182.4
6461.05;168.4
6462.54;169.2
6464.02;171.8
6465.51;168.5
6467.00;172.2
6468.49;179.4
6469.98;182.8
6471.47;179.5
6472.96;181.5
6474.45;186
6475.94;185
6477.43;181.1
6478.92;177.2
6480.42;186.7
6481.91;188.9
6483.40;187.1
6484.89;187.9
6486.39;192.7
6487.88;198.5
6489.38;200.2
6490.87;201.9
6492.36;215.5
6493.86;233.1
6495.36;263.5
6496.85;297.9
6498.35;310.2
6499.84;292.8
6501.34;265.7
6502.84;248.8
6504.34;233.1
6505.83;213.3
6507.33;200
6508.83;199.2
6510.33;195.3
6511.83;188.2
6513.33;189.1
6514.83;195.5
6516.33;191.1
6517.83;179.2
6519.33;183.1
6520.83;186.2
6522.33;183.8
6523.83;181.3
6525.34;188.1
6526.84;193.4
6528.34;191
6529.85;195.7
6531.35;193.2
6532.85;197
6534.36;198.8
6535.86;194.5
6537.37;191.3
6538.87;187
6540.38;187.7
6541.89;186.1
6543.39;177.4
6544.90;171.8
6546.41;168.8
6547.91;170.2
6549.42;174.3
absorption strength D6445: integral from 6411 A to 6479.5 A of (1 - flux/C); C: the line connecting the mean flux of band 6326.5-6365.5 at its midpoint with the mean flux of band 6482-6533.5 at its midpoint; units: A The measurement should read 9.5 A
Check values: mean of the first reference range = 191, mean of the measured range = 175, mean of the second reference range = 211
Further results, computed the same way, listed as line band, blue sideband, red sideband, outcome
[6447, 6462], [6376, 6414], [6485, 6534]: 1.5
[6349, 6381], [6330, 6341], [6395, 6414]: 0.9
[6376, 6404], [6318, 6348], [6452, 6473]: 1.9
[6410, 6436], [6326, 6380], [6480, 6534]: 3.3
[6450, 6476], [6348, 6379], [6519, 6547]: 1.4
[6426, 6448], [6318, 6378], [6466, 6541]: 2.4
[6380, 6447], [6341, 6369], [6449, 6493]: 3.7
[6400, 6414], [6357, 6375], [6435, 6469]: 0.2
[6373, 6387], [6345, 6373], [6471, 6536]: 0.6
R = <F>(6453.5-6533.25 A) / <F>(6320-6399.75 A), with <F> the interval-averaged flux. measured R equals 1.09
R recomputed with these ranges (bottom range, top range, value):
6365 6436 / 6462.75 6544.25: 1.16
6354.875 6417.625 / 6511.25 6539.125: 1.09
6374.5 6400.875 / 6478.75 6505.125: 1.32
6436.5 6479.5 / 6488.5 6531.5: 1.21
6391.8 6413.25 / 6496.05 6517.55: 1.33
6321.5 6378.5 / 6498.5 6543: 1.08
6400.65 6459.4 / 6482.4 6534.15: 1.21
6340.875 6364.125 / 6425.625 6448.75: 0.93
